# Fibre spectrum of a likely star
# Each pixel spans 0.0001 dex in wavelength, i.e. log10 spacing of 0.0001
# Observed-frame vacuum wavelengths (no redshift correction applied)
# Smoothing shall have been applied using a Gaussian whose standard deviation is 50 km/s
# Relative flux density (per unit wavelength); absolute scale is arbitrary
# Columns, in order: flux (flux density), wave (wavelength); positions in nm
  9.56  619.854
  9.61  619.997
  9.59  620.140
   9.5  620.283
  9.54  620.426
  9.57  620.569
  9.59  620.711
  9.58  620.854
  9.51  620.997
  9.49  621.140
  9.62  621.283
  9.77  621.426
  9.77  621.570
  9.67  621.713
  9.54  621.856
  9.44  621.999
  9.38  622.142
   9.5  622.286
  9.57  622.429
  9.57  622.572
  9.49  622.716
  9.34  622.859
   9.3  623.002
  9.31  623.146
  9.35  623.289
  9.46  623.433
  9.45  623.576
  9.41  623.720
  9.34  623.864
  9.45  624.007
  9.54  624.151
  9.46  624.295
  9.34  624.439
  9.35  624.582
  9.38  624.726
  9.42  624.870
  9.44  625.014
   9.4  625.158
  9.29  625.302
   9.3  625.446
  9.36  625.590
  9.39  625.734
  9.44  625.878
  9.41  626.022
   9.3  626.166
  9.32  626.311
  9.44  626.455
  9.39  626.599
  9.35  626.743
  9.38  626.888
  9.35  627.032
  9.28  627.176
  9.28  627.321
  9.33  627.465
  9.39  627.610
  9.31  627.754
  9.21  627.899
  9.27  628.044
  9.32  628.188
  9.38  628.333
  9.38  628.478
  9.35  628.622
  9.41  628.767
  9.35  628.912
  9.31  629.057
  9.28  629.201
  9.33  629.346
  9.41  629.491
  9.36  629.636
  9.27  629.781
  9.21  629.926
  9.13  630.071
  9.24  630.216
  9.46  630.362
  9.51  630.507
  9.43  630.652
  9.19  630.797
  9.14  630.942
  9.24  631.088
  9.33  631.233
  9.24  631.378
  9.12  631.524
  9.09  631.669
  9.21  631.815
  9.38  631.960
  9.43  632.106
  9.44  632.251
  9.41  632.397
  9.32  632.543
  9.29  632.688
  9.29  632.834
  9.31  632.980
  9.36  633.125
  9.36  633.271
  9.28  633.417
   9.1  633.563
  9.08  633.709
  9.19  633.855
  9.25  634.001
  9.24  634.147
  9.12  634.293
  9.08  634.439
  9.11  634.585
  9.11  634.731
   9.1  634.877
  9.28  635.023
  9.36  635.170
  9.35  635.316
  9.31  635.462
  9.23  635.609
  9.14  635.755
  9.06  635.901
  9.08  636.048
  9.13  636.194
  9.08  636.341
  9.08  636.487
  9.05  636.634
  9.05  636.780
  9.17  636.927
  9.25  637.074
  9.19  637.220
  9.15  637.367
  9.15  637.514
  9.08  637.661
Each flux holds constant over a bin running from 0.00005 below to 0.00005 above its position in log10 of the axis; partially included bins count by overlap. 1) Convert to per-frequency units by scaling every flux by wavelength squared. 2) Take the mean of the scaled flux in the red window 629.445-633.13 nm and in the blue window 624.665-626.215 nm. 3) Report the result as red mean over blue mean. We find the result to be 1.01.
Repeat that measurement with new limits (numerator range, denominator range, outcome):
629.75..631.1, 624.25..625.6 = 1.01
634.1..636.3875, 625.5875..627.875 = 1.01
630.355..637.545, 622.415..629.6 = 1.01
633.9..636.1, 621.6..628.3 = 1.01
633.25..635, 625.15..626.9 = 1.00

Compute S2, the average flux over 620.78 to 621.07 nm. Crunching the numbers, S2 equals 9.54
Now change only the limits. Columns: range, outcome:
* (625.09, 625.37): 9.34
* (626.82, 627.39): 9.33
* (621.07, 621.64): 9.65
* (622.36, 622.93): 9.49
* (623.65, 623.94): 9.39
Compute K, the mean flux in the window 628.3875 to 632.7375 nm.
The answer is 9.31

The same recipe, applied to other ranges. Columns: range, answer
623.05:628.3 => 9.37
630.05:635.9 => 9.25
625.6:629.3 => 9.35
